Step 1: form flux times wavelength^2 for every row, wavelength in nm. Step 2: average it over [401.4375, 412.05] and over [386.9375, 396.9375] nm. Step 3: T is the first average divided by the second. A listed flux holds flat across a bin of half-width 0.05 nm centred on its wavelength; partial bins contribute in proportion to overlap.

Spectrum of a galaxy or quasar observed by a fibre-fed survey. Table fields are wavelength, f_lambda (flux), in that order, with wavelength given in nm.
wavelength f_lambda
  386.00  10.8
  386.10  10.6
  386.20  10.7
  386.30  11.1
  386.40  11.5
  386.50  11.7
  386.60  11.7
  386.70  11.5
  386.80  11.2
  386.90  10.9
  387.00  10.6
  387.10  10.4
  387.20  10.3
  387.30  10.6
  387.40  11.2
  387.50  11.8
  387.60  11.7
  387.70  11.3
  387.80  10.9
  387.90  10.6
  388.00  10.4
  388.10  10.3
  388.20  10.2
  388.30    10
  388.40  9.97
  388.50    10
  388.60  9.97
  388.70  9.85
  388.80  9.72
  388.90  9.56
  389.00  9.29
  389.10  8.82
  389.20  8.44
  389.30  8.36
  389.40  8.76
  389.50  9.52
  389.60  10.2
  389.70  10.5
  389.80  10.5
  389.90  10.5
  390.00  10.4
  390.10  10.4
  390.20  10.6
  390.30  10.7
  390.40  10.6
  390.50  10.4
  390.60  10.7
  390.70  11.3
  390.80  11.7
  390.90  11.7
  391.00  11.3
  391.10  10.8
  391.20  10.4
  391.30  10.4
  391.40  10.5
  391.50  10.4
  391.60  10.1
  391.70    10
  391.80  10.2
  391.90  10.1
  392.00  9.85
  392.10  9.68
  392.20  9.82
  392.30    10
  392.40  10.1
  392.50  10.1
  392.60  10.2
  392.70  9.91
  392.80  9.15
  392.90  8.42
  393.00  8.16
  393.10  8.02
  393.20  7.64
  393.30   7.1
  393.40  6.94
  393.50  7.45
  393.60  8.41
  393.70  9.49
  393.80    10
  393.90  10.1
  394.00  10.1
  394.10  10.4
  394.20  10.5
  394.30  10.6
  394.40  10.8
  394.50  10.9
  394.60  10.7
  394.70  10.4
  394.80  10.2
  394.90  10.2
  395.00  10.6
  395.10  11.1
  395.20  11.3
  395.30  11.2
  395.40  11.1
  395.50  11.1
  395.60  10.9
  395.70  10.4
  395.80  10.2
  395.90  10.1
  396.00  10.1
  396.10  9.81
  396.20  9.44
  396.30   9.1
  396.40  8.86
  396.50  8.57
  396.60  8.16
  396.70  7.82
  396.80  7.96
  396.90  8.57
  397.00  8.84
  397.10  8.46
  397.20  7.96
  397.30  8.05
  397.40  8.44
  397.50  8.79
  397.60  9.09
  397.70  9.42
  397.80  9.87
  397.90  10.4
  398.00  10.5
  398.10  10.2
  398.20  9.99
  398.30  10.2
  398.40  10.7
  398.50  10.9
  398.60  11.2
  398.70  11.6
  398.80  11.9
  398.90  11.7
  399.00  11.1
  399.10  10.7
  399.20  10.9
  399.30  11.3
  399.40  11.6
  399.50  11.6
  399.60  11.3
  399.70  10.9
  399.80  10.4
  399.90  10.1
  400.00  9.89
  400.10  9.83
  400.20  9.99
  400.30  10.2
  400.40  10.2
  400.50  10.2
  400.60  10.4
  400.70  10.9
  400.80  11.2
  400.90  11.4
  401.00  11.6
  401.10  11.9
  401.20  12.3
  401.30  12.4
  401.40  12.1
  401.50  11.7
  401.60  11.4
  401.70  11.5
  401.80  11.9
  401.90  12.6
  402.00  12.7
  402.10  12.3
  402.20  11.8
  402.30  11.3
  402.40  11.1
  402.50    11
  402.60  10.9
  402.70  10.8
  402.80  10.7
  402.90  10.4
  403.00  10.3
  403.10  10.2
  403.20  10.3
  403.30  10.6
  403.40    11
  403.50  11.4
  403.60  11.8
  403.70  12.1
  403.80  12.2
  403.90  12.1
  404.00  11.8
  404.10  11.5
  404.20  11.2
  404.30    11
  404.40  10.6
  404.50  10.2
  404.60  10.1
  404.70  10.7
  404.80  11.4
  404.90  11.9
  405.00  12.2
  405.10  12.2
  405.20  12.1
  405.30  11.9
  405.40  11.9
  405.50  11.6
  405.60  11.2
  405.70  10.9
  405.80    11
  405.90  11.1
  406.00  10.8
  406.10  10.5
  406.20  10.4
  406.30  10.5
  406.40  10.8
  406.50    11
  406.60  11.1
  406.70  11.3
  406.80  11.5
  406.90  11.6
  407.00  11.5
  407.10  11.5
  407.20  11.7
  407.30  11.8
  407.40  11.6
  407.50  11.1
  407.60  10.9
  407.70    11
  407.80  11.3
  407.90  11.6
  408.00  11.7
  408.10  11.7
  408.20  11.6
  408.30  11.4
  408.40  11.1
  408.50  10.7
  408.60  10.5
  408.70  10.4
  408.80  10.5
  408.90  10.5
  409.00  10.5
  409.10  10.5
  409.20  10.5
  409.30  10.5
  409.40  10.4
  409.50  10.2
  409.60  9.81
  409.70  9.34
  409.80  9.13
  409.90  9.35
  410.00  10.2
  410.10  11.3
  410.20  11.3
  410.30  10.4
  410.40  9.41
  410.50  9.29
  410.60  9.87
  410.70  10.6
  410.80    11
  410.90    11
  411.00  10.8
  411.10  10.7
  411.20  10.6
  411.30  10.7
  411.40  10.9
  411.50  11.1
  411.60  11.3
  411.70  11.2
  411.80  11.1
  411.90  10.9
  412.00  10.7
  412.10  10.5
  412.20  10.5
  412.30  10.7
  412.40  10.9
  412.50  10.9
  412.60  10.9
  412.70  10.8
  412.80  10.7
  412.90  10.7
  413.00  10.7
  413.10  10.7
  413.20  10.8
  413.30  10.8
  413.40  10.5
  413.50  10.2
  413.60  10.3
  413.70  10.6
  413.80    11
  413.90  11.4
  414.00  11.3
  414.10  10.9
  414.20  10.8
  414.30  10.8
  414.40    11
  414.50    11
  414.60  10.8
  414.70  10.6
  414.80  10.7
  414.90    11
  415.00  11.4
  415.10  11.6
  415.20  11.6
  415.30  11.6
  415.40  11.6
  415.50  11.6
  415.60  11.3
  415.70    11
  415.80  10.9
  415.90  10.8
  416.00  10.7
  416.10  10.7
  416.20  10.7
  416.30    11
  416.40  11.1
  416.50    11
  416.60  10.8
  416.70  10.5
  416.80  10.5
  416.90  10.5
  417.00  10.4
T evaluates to 1.19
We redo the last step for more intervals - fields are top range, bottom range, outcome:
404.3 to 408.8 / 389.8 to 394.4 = 1.22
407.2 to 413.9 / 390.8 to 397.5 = 1.20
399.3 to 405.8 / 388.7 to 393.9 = 1.22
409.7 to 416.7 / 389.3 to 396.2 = 1.19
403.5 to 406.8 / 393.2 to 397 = 1.22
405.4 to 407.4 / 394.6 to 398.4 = 1.21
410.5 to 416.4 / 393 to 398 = 1.25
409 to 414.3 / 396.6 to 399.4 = 1.15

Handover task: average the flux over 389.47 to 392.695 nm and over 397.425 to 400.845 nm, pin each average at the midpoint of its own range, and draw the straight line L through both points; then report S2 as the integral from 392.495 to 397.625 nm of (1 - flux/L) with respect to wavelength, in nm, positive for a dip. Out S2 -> 0.50 nm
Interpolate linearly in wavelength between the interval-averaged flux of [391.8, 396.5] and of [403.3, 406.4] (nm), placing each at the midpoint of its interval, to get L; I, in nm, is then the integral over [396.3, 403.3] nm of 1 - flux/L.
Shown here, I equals 0.06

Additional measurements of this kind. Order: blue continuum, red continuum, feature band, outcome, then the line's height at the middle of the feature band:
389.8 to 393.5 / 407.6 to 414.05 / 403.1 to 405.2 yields -0.179 nm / 10.4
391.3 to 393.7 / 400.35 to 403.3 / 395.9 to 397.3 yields 0.190 nm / 10.1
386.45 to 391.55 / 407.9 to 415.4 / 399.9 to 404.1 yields -0.238 nm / 10.6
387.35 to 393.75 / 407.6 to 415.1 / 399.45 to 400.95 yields -0.040 nm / 10.3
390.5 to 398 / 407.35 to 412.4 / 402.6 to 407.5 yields -0.383 nm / 10.4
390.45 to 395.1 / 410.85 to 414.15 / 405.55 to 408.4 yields -0.176 nm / 10.6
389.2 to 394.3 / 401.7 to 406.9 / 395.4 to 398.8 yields 0.269 nm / 10.4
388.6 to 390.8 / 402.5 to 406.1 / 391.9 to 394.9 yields 0.231 nm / 10.3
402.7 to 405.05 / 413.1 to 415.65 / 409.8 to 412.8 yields 0.110 nm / 11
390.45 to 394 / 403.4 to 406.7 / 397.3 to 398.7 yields 0.063 nm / 10.4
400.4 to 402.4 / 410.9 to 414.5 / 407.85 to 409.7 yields 0.058 nm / 11.1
